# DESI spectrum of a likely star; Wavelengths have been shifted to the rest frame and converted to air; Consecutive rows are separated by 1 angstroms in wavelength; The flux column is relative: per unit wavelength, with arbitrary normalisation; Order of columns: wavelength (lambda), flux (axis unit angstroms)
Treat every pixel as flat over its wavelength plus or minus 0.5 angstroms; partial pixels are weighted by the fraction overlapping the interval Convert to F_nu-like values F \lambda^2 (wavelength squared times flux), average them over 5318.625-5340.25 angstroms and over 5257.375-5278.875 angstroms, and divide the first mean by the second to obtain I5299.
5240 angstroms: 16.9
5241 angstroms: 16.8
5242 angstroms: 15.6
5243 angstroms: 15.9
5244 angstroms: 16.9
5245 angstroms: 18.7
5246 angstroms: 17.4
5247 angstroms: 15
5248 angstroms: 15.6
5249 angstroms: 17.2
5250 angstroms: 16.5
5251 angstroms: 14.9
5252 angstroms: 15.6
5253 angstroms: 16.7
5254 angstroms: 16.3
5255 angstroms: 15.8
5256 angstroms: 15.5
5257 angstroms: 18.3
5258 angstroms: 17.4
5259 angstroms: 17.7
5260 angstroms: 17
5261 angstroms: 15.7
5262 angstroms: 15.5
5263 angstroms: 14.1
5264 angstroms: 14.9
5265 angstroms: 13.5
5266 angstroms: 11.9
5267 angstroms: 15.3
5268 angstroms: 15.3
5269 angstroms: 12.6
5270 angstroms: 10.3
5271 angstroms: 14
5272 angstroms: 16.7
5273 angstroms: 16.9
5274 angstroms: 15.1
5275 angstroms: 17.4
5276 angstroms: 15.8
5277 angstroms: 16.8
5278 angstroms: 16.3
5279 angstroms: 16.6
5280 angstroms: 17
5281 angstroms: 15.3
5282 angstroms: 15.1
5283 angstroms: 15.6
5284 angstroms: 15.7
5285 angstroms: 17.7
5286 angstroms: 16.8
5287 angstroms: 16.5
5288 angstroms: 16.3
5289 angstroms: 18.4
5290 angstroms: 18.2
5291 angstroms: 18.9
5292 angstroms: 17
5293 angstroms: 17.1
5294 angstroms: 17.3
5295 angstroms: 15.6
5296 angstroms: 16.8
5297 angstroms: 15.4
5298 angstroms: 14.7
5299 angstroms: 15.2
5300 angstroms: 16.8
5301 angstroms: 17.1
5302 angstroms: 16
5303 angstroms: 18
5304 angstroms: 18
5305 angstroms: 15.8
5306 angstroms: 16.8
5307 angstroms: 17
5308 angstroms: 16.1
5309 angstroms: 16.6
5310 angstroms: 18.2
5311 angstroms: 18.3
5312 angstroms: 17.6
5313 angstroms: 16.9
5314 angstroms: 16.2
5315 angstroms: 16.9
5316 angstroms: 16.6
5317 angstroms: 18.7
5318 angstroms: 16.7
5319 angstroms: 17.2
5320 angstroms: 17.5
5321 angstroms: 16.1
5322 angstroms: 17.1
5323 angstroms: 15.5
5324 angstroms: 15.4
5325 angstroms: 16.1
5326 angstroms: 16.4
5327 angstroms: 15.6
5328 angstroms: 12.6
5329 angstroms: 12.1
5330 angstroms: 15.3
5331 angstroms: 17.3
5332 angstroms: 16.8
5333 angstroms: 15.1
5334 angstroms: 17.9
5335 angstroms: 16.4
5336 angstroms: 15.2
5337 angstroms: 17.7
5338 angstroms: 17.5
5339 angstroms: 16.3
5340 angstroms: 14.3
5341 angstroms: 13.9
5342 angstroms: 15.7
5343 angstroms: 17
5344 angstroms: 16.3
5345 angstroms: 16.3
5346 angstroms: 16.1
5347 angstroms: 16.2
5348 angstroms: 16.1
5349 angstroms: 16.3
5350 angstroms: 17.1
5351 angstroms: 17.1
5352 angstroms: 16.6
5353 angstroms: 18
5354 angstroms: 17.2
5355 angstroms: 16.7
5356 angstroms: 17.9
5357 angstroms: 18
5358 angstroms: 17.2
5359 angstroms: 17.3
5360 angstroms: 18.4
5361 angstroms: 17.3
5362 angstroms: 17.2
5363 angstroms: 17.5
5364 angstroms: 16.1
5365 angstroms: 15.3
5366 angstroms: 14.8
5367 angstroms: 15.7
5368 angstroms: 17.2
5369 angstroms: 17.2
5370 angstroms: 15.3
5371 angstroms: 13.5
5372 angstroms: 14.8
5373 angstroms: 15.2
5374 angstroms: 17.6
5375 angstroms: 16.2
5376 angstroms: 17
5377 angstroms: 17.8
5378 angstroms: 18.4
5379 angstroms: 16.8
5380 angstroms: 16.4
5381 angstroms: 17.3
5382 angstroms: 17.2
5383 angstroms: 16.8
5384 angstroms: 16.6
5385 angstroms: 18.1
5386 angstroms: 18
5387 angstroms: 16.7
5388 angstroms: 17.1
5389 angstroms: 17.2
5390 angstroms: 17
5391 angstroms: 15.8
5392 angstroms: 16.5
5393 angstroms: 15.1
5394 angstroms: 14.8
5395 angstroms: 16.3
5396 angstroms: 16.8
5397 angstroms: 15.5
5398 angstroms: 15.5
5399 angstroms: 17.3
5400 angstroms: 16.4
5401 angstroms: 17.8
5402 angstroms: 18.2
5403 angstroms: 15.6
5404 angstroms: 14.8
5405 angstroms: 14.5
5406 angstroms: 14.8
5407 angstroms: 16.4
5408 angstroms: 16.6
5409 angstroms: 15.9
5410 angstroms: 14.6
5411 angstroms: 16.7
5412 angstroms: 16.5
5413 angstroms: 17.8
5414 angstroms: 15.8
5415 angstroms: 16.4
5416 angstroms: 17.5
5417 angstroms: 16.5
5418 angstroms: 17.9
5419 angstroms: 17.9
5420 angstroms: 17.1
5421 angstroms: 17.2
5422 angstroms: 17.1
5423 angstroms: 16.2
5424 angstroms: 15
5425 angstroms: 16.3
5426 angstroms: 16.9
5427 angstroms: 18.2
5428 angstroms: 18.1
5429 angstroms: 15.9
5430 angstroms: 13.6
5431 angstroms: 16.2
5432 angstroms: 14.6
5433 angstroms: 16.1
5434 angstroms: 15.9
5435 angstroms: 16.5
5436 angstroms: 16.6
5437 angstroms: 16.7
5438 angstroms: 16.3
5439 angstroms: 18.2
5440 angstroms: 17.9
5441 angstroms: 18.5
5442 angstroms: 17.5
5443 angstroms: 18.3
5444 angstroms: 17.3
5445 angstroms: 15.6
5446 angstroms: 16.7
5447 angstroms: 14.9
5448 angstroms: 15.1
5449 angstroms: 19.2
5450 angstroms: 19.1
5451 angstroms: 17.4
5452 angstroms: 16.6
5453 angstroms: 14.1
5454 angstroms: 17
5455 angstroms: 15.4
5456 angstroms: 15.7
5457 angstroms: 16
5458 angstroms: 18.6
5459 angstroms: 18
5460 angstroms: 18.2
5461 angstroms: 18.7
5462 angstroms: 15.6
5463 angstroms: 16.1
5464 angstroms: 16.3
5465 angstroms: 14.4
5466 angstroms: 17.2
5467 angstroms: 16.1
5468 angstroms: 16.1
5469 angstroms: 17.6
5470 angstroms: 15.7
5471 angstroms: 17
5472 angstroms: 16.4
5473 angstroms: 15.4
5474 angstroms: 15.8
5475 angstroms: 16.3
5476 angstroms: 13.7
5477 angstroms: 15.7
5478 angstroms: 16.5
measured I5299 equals 1.1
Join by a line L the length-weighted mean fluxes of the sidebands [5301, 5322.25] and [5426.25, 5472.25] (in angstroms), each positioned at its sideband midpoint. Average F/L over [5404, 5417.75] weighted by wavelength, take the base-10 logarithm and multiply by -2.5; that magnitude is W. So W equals 0.043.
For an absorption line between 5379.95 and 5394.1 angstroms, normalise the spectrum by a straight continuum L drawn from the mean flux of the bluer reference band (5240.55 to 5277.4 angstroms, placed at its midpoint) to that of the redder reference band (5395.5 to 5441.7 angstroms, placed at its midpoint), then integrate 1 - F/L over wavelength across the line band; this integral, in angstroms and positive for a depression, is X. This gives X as -0.4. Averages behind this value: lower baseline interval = 15.7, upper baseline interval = 16.5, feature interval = 16.8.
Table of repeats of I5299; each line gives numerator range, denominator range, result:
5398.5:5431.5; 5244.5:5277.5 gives 1.11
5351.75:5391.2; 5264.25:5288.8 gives 1.13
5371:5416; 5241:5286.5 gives 1.09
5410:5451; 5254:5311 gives 1.10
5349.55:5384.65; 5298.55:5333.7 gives 1.04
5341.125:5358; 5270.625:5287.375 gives 1.06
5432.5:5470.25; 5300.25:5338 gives 1.07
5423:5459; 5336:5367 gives 1.04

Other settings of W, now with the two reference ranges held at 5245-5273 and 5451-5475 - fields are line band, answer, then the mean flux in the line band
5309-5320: -0.101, 17.3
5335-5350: -0.014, 16.1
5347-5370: -0.059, 16.9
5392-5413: 0.008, 16.1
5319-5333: 0.008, 15.7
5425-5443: -0.026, 16.7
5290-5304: -0.069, 16.7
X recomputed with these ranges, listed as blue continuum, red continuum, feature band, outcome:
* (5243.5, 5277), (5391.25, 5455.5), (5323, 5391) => -1.2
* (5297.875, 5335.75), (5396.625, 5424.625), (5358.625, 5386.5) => -0.4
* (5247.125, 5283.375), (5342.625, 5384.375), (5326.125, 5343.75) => 0.7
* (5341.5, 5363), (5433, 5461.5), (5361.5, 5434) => 2.4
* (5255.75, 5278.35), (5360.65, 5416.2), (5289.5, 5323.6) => -2.5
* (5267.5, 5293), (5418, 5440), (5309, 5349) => -0.1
